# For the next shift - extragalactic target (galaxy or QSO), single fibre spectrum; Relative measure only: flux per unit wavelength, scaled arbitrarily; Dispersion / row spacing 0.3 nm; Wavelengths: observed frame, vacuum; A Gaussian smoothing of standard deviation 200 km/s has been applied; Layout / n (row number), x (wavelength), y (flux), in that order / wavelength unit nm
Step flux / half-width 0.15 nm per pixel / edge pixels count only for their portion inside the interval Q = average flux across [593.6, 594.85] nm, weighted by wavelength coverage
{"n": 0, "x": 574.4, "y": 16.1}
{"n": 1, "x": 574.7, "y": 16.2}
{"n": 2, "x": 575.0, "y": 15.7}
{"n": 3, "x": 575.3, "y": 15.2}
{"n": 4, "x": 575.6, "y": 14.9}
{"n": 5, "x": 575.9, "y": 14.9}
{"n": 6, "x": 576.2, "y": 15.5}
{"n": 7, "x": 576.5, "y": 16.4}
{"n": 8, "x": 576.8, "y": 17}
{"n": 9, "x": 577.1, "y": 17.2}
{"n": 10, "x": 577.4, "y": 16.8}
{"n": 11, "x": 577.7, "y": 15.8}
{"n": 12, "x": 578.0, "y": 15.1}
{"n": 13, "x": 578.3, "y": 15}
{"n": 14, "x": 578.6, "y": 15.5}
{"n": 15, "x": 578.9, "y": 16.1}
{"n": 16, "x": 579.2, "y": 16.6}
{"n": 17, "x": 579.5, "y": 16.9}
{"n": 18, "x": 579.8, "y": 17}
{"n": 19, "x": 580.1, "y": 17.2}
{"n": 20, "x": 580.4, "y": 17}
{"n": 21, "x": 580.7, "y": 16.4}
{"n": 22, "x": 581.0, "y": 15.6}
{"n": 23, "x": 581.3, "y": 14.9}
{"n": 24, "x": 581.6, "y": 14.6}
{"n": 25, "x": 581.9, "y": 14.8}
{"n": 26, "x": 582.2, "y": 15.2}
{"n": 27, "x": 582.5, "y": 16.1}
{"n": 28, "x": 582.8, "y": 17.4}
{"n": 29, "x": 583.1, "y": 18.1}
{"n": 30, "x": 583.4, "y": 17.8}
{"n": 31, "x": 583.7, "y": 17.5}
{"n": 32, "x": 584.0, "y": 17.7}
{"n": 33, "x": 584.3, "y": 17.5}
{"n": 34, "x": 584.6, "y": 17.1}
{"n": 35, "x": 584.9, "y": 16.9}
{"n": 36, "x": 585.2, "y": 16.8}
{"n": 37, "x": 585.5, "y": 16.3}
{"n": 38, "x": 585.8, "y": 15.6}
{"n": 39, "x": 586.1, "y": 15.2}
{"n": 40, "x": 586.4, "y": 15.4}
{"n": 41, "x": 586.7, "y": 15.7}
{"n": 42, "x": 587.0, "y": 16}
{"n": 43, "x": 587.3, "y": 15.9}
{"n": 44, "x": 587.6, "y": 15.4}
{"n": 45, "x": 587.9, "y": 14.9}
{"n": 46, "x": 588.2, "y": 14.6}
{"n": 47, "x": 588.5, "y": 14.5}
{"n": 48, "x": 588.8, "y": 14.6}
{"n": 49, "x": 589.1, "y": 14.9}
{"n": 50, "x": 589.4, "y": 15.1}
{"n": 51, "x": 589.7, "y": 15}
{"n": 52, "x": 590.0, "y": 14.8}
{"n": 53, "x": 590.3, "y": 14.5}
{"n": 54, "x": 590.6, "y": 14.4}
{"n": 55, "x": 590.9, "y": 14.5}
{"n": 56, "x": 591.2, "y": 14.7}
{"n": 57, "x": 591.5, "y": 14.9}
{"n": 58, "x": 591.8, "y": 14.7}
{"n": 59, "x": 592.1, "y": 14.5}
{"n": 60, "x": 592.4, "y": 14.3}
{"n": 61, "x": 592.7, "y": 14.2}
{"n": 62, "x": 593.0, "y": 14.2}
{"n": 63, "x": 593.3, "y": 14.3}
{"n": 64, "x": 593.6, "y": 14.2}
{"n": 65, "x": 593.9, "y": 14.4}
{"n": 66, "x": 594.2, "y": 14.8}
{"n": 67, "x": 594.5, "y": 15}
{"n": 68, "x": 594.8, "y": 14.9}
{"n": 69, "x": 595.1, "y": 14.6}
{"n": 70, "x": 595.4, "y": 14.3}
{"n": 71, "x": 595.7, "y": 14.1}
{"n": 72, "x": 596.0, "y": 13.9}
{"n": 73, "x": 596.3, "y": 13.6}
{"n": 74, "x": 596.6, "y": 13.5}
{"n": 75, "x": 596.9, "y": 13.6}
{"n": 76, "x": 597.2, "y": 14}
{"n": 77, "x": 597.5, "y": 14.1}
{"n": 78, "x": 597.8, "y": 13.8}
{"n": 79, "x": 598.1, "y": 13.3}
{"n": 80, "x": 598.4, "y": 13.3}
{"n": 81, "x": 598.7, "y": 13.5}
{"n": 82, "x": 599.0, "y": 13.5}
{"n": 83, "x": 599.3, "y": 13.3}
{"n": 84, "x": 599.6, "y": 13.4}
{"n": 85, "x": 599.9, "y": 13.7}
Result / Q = 14.7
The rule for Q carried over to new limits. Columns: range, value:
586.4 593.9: 14.8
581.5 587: 16.4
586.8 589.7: 15.1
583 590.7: 15.8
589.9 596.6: 14.4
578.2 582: 16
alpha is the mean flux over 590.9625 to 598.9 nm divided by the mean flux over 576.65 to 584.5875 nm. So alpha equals 0.86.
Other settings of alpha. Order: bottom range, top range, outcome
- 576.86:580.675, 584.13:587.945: 0.98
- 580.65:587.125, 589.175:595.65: 0.89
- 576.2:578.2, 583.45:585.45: 1.06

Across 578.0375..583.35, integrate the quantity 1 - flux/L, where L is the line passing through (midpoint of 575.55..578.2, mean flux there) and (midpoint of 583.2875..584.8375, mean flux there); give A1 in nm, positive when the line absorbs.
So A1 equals 0.20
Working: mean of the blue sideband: 16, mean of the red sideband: 17.5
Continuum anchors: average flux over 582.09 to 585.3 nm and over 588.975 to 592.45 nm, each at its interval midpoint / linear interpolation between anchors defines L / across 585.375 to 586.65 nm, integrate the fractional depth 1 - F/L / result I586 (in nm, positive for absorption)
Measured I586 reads 0.06 nm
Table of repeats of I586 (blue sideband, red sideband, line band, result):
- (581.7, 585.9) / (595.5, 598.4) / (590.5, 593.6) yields 0.086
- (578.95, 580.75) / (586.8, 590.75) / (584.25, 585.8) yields -0.098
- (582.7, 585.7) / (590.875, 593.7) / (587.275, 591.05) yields 0.176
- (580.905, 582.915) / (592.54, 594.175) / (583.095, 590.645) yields -0.429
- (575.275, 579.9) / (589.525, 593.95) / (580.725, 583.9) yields -0.150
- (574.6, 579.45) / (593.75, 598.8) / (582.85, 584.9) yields -0.312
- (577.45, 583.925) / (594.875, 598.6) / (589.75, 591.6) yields 0.014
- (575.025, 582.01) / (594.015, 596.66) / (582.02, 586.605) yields -0.388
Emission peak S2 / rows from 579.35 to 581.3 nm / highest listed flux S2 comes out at 17.2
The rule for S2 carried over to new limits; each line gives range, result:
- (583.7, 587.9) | 17.7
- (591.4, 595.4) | 15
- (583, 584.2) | 18.1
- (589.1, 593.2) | 15.1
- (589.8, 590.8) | 14.8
